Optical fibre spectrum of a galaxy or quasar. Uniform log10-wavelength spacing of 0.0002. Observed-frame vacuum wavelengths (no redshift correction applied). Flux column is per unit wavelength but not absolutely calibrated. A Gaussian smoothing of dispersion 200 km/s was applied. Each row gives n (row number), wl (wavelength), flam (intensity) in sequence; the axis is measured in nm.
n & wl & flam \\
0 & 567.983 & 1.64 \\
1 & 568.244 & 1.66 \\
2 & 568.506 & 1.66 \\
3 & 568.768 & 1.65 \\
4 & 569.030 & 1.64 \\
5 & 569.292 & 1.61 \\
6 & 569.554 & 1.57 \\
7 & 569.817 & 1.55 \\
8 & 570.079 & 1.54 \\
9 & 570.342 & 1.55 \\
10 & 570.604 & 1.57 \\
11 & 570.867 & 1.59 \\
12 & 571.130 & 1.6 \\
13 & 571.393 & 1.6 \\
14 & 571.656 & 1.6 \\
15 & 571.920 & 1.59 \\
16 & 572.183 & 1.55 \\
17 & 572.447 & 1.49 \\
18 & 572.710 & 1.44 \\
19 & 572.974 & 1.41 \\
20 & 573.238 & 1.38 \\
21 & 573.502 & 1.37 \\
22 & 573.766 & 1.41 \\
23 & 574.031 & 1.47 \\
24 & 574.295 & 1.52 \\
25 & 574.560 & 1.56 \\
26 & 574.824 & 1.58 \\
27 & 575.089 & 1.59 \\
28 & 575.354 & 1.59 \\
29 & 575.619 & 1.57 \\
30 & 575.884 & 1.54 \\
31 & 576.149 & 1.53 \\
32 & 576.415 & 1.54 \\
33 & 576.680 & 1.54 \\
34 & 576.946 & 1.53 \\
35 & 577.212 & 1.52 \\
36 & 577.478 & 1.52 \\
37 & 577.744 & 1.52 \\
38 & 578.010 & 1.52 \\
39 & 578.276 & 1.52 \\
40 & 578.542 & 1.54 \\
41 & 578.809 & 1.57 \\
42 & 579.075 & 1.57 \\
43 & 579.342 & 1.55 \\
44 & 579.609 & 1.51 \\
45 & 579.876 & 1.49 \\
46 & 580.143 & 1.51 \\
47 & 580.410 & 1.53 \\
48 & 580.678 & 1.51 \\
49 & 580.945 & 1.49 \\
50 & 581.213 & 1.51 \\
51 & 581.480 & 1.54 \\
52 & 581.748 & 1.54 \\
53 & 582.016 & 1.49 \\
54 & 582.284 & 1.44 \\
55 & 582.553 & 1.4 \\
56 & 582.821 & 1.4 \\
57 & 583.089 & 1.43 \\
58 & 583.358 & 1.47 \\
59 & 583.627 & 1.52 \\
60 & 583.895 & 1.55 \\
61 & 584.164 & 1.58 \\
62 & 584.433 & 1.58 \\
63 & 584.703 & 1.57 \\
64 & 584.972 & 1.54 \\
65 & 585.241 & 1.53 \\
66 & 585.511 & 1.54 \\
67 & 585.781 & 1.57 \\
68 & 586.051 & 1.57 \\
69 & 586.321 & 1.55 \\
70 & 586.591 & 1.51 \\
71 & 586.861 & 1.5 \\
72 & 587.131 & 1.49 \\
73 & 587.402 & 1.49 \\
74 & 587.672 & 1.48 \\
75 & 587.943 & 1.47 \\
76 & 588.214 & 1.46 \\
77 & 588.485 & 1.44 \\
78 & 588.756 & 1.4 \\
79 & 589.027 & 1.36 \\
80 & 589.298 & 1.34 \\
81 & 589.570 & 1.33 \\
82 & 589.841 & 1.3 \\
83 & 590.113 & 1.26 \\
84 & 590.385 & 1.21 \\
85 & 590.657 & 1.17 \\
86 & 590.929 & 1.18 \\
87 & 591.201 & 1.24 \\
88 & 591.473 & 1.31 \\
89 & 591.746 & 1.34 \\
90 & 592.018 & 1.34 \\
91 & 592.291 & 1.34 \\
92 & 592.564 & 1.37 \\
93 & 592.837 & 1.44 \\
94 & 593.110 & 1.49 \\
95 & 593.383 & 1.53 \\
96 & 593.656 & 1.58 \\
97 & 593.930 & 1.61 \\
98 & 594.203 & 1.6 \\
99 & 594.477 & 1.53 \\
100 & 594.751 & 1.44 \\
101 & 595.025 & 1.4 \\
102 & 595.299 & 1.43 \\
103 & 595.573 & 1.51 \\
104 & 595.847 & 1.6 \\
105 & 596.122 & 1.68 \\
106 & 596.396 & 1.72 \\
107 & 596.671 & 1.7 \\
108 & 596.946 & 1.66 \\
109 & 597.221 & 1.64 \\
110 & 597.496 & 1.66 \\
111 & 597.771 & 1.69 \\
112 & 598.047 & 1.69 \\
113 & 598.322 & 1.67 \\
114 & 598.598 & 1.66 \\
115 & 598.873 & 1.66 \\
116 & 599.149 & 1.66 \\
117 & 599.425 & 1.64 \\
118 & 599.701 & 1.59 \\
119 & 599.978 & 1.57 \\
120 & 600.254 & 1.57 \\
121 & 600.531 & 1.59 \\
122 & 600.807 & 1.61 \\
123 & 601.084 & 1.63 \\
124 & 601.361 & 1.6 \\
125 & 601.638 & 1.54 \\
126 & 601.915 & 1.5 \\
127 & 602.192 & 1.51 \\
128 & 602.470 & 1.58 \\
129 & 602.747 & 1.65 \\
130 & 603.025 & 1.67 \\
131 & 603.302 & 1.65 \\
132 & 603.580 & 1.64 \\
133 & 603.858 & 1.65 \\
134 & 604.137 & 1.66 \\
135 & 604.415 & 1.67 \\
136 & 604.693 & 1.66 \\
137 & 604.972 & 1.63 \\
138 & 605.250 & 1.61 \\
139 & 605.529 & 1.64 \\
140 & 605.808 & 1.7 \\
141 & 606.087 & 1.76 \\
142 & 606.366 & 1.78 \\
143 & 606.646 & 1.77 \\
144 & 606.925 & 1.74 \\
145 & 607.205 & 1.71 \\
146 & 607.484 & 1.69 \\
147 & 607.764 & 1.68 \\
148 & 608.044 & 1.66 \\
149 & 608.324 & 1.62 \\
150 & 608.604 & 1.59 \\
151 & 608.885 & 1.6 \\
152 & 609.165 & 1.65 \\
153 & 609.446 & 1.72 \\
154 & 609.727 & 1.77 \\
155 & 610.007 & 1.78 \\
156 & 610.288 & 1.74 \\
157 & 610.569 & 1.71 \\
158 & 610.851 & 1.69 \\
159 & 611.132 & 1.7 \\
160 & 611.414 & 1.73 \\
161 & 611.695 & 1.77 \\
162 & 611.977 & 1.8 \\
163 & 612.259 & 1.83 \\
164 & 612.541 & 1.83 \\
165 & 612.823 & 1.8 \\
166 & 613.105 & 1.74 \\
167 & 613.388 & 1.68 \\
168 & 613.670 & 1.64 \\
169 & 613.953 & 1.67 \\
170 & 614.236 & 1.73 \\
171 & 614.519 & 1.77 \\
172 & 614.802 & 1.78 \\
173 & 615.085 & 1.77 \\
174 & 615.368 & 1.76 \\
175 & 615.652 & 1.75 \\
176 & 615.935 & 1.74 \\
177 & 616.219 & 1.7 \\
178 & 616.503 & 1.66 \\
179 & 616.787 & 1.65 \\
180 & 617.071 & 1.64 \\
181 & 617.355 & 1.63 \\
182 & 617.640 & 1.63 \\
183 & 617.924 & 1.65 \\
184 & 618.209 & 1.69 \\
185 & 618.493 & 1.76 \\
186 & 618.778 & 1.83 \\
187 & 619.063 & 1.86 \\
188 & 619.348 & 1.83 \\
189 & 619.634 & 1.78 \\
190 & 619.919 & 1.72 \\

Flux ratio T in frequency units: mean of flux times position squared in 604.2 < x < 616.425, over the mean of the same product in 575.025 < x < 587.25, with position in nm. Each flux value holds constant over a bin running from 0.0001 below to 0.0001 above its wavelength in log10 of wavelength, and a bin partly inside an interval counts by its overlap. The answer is 1.24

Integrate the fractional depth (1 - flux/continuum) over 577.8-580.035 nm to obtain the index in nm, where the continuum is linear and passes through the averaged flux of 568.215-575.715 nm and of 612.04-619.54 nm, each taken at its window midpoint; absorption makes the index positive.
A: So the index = 0.061 nm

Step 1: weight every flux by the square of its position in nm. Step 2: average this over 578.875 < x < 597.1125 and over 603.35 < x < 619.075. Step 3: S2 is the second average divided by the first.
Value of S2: 1.25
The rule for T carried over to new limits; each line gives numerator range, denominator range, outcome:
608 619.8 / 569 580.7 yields 1.28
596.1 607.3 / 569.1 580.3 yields 1.18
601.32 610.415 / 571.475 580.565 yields 1.21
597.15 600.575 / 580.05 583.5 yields 1.17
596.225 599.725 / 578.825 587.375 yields 1.16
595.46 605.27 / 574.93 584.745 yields 1.15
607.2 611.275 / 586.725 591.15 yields 1.32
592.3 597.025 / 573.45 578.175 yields 1.08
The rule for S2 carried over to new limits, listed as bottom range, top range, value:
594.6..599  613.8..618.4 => 1.12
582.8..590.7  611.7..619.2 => 1.31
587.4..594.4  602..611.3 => 1.27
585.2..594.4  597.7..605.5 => 1.19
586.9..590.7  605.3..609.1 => 1.30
